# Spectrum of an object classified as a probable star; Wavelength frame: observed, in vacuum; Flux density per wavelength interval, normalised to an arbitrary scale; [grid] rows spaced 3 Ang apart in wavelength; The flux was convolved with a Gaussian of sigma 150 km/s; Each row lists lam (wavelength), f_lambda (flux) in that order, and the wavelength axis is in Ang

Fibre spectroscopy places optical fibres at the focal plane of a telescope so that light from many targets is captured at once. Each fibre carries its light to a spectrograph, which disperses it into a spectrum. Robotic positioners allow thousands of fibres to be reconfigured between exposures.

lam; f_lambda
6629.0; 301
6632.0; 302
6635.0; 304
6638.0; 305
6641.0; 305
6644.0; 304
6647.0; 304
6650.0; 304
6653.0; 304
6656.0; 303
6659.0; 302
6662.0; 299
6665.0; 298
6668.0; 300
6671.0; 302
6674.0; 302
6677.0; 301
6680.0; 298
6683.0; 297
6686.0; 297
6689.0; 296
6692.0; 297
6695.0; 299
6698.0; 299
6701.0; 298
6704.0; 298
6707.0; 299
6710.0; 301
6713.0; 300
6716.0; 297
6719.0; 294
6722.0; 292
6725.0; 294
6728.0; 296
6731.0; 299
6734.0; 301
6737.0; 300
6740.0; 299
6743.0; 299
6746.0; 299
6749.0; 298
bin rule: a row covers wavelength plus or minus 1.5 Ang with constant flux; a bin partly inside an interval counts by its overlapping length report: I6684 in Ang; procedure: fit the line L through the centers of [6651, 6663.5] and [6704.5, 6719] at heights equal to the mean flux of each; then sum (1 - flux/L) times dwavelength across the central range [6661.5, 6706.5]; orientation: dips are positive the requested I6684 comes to 0.2 Ang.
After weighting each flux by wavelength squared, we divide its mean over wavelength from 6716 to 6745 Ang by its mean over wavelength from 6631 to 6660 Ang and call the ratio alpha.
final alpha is 1.0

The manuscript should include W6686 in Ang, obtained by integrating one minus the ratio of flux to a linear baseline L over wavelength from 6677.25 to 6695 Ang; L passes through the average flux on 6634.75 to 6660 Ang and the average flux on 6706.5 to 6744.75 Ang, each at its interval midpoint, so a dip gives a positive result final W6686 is 0.20 Ang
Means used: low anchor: 304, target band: 297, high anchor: 298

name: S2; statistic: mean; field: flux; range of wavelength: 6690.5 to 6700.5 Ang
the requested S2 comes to 298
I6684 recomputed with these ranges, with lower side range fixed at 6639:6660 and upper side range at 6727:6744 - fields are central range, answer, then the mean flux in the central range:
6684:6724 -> 0.5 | 297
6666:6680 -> 0.1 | 301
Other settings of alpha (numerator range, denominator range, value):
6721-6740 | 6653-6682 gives 1.01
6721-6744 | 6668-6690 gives 1.01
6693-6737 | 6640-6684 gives 1.00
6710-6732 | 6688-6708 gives 1.00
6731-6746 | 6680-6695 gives 1.02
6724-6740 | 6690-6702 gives 1.01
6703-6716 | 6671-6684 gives 1.01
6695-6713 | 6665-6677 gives 1.00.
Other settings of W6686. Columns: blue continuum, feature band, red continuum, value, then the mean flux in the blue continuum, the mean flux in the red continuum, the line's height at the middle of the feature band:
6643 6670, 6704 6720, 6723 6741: 0.0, 302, 298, 299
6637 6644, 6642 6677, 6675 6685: 0.0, 305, 299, 302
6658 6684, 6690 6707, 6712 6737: 0.0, 300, 297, 298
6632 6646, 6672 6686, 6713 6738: 0.1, 304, 297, 301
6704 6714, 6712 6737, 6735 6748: 0.2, 300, 299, 299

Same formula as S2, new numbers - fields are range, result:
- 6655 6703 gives 299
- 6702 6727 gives 297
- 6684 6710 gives 298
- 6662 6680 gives 300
